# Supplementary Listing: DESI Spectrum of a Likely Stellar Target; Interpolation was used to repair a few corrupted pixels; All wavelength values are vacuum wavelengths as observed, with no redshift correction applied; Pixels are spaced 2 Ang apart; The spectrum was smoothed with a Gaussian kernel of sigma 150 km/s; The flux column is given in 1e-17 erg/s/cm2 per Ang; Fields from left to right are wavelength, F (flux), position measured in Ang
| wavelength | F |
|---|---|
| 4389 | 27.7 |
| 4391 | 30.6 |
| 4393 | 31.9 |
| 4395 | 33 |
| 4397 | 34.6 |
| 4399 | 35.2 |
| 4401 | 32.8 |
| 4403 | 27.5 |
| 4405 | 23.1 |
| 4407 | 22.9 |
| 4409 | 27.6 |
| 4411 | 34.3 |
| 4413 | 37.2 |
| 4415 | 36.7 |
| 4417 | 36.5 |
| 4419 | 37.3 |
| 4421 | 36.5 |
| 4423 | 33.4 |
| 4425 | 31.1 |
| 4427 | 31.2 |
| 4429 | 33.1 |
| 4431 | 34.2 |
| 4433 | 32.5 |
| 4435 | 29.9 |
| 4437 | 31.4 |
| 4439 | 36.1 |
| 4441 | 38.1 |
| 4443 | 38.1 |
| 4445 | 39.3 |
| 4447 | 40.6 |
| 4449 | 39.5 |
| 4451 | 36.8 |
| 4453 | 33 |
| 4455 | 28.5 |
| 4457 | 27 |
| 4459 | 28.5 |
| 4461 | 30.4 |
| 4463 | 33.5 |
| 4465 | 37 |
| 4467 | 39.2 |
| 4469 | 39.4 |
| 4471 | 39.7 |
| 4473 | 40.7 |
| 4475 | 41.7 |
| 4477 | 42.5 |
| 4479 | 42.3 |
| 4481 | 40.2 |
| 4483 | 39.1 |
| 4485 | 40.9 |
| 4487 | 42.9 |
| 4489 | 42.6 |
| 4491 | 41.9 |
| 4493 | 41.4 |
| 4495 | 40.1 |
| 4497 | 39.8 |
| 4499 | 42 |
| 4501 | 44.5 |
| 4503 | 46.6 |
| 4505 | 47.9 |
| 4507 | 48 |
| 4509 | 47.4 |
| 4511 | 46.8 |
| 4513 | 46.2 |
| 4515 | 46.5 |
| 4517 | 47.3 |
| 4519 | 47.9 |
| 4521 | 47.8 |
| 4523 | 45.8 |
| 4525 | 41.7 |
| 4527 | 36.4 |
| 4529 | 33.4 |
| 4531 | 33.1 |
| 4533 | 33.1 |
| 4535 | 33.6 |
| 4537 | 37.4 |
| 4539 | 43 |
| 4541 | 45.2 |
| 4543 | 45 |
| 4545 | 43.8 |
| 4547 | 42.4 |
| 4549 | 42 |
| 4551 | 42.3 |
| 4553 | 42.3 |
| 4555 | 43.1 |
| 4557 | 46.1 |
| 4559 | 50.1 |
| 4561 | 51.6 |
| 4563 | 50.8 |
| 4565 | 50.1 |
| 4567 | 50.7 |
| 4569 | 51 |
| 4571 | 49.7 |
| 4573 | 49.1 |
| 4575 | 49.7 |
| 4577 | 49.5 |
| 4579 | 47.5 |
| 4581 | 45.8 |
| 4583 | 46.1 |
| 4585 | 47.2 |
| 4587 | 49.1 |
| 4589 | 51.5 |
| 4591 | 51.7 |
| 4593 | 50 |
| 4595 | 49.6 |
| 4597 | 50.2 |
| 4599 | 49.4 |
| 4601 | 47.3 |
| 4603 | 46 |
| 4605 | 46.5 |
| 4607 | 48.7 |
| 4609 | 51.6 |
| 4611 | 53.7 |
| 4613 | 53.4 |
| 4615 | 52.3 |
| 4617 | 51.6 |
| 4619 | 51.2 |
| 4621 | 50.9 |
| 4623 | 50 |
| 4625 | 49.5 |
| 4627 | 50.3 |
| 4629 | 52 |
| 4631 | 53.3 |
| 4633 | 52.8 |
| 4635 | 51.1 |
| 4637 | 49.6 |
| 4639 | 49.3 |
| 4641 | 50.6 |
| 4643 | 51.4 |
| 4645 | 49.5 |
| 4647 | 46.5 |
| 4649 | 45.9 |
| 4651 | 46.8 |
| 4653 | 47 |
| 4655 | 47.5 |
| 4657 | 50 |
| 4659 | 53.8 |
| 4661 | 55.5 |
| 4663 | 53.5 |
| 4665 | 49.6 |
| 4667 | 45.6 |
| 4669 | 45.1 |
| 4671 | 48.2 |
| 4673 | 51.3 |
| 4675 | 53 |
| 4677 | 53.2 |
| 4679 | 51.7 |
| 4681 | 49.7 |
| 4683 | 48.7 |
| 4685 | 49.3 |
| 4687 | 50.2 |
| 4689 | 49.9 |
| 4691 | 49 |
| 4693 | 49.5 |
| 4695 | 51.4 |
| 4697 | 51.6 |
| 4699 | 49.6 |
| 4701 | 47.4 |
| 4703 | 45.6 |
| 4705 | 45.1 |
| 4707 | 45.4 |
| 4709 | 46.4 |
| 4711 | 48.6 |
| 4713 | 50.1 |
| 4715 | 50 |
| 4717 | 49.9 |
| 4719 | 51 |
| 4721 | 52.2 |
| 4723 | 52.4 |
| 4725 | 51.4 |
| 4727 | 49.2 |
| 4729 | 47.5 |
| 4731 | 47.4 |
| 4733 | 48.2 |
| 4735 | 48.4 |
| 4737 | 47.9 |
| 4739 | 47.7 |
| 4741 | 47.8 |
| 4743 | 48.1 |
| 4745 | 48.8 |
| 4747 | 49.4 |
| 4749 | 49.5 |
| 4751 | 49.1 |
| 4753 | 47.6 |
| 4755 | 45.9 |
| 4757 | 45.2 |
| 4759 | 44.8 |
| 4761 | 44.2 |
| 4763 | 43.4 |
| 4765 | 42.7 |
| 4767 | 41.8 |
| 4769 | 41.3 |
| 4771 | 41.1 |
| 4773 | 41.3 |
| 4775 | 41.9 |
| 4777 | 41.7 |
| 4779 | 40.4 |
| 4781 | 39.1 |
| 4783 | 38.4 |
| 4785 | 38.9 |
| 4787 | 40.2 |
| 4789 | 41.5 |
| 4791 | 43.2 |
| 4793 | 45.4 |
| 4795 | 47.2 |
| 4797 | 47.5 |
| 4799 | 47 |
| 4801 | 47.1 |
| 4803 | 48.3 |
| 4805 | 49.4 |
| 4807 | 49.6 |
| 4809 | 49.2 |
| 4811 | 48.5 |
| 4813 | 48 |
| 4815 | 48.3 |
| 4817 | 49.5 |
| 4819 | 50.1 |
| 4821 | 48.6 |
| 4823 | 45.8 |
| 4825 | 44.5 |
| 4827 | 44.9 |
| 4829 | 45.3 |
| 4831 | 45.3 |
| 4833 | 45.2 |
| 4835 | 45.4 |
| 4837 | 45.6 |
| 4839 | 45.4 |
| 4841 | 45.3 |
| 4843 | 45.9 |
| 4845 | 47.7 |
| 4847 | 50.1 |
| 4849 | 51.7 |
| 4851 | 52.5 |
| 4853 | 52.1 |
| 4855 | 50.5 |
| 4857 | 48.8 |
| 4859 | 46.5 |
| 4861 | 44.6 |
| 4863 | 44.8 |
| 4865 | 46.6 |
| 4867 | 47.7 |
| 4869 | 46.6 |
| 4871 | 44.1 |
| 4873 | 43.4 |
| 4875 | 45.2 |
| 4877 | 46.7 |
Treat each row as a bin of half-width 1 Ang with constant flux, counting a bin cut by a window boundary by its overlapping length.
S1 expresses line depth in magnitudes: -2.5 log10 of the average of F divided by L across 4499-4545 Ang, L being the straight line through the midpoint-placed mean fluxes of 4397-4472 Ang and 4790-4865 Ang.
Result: -0.17 mag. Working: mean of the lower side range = 33.8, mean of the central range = 42.9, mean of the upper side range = 47.4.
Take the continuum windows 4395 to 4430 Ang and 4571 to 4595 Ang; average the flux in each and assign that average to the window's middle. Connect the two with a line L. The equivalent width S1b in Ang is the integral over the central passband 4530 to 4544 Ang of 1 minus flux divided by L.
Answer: 1.8 Ang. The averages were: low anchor 32.4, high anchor 48.9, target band 38.6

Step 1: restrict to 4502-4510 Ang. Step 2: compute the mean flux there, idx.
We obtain 47.5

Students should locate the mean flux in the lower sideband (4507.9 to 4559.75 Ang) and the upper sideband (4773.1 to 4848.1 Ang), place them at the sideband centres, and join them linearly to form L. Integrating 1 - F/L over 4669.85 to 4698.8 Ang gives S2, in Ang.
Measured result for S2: -4.1 Ang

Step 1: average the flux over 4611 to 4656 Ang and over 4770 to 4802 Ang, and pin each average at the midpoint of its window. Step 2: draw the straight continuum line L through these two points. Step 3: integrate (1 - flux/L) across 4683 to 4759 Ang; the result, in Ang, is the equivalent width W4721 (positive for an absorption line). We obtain -4.7 Ang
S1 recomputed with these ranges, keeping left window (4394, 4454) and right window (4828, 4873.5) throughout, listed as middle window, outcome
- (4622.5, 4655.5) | -0.22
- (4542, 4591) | -0.23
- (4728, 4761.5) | -0.09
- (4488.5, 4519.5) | -0.23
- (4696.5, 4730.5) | -0.15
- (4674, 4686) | -0.22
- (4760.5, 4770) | 0.04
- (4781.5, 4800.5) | 0.05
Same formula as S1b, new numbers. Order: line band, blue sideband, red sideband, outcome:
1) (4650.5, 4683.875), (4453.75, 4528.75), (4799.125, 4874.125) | -4.4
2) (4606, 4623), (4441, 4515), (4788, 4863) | -3.5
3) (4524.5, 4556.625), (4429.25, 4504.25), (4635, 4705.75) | 1.7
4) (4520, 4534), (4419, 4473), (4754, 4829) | -0.6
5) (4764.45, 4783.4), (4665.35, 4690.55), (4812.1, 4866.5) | 2.9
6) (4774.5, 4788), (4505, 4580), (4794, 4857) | 2.1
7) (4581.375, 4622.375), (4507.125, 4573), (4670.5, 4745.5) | -3.3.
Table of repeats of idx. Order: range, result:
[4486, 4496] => 41.8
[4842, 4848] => 47.9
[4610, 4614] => 53.5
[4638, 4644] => 50.4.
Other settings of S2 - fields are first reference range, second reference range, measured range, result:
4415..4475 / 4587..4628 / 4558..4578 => -1.6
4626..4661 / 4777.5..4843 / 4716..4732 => -0.8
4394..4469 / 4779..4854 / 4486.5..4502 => -2.7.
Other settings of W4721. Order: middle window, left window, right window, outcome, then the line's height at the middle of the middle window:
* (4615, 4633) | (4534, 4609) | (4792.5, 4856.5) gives -1.6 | 47.1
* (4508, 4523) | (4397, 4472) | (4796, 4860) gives -4.2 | 36.7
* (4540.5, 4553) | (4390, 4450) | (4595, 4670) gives 0.0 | 43.3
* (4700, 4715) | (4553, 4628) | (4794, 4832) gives 0.4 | 48.5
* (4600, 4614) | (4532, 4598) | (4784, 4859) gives -0.9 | 46.5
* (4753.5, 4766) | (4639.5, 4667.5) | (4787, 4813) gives 0.8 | 47.5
